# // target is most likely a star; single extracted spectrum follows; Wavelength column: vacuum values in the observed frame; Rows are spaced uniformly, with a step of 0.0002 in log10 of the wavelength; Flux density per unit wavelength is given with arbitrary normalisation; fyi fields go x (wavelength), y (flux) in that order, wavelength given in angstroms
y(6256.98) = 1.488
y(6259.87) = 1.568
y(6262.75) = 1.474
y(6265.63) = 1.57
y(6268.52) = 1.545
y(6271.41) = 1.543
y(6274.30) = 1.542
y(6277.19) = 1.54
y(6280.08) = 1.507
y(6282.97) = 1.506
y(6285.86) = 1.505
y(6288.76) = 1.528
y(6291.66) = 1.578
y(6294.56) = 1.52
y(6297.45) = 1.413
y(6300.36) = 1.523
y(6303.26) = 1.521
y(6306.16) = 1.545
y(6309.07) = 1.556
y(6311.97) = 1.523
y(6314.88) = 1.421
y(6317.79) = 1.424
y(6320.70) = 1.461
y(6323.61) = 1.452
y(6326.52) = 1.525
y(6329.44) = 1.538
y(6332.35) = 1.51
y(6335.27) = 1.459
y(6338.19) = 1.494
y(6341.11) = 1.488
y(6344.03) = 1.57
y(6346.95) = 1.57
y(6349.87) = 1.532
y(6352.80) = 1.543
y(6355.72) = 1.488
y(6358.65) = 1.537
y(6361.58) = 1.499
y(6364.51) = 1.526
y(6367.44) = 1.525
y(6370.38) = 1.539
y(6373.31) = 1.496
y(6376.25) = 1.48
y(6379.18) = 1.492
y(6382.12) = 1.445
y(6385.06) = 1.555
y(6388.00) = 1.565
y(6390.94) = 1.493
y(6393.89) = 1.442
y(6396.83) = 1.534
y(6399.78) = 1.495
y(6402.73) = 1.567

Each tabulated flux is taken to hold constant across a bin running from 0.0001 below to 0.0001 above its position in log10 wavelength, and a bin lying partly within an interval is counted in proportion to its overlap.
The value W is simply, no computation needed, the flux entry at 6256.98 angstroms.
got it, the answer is 1.488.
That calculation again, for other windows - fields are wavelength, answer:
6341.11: 1.488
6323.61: 1.452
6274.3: 1.542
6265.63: 1.57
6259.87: 1.568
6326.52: 1.525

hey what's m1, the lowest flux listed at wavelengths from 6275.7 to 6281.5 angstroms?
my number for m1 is 1.507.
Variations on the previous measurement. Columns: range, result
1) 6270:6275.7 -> 1.542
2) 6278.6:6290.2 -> 1.505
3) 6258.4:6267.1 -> 1.474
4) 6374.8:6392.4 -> 1.445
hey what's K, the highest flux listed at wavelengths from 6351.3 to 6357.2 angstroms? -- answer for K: 1.543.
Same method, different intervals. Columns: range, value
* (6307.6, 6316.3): 1.556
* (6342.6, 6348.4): 1.57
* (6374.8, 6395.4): 1.565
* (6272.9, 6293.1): 1.578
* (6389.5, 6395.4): 1.493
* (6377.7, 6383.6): 1.492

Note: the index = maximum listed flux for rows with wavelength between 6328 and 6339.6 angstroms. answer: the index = 1.538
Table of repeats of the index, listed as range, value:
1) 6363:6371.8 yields 1.539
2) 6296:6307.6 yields 1.545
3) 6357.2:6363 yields 1.537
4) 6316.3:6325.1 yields 1.461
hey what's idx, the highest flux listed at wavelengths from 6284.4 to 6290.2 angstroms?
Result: 1.528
